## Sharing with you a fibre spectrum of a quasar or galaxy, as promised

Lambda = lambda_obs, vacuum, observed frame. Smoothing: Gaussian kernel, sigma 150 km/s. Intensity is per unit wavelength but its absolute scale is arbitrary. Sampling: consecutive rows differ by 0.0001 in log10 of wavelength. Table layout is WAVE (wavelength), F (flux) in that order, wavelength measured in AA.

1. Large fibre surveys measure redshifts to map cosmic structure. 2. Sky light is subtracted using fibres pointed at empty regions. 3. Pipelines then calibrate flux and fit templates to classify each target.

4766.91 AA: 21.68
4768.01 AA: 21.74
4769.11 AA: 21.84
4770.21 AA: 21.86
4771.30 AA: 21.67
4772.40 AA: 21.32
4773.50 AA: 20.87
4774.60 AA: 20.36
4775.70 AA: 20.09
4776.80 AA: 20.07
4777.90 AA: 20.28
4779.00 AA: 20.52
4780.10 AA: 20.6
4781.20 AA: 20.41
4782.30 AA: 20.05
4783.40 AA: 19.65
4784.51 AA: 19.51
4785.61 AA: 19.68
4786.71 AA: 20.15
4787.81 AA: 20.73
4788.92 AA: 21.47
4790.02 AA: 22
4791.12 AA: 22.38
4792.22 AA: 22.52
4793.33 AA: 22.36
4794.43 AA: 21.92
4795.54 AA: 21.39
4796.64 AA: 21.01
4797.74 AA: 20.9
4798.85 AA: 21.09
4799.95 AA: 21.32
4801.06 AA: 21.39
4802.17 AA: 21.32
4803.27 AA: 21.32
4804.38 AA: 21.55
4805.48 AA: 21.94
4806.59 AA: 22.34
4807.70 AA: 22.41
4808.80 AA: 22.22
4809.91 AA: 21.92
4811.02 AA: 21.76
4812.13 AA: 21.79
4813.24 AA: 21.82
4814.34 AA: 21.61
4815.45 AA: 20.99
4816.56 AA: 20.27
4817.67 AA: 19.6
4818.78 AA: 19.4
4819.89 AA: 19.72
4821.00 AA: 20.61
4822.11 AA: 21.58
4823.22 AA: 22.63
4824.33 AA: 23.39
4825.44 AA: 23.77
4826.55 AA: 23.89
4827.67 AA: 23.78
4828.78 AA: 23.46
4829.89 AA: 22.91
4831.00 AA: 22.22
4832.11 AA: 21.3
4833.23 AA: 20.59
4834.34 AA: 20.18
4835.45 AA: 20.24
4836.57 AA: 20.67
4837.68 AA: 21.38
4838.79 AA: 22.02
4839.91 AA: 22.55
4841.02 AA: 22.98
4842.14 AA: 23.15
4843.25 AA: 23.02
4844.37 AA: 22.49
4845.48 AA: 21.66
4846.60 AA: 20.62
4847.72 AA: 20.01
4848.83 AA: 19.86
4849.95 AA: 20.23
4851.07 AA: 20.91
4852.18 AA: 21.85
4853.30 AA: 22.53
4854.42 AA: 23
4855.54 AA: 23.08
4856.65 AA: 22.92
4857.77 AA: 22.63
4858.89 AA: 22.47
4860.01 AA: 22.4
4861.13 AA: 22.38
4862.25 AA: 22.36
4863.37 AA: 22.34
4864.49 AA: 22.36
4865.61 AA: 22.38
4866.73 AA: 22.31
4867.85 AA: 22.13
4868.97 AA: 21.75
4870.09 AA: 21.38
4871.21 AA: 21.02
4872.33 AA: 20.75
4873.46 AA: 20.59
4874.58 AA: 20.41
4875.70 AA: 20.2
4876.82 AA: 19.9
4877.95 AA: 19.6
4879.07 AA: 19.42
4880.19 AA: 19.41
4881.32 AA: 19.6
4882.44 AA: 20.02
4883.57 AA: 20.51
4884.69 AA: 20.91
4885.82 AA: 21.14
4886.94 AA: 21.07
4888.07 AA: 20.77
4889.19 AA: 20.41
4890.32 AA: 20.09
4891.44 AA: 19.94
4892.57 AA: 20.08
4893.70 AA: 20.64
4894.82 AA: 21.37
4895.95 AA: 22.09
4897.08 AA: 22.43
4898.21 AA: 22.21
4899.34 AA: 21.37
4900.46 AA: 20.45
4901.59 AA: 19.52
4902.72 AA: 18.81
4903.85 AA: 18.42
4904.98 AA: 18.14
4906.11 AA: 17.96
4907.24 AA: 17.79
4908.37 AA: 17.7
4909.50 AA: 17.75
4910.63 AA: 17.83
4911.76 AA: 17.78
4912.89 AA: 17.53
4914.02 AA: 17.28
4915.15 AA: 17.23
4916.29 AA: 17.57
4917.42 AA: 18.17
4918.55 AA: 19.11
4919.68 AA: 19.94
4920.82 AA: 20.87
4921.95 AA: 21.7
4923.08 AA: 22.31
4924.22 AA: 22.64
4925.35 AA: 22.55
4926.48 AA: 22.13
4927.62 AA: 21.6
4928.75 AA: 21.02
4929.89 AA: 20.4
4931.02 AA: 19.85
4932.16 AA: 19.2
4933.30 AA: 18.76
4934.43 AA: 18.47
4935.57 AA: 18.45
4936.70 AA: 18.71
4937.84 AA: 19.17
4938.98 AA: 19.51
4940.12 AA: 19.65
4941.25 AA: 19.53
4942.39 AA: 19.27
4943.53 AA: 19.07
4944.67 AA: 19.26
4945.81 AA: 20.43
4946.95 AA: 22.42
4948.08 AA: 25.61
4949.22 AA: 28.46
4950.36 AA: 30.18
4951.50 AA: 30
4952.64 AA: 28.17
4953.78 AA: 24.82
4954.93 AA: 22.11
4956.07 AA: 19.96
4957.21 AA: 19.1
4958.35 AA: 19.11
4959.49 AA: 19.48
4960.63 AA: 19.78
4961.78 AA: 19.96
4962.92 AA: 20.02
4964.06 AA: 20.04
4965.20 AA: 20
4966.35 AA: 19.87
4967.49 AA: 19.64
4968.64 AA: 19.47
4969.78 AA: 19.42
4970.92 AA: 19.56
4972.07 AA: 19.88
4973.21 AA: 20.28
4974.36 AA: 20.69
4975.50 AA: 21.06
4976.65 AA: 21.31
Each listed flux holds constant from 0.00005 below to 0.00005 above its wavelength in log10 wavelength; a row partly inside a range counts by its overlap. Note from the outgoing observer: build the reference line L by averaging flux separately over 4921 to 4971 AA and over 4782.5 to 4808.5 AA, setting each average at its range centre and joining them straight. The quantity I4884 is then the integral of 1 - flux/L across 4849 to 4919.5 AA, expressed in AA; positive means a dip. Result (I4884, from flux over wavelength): 2.7 AA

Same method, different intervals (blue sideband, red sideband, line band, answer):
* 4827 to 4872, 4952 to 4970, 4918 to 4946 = 1.22 AA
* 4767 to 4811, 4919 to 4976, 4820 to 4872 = -2.10 AA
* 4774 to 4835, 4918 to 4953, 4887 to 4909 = 1.49 AA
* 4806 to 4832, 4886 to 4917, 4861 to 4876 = -0.86 AA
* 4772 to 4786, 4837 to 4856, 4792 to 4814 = -0.94 AA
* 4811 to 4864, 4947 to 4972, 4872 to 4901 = 1.77 AA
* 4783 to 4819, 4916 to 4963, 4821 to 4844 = -1.06 AA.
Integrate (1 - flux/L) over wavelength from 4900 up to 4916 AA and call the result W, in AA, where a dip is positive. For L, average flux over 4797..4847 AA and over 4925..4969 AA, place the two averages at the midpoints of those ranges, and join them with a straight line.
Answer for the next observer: 2.4 AA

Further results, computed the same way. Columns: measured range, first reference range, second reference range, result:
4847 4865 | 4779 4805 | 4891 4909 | -1.38 AA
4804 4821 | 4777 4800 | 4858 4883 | -0.21 AA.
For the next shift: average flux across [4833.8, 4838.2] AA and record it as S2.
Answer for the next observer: 20.6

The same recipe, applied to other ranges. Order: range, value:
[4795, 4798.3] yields 21.1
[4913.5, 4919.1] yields 17.9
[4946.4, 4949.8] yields 25.6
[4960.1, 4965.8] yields 19.9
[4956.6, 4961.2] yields 19.4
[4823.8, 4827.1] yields 23.7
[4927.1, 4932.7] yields 20.4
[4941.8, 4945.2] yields 19.2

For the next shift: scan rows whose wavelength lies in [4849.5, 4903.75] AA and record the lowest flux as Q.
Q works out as 18.81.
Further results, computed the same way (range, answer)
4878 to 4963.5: 17.23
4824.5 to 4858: 19.86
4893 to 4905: 18.14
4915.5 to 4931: 17.57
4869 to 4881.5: 19.41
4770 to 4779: 20.07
